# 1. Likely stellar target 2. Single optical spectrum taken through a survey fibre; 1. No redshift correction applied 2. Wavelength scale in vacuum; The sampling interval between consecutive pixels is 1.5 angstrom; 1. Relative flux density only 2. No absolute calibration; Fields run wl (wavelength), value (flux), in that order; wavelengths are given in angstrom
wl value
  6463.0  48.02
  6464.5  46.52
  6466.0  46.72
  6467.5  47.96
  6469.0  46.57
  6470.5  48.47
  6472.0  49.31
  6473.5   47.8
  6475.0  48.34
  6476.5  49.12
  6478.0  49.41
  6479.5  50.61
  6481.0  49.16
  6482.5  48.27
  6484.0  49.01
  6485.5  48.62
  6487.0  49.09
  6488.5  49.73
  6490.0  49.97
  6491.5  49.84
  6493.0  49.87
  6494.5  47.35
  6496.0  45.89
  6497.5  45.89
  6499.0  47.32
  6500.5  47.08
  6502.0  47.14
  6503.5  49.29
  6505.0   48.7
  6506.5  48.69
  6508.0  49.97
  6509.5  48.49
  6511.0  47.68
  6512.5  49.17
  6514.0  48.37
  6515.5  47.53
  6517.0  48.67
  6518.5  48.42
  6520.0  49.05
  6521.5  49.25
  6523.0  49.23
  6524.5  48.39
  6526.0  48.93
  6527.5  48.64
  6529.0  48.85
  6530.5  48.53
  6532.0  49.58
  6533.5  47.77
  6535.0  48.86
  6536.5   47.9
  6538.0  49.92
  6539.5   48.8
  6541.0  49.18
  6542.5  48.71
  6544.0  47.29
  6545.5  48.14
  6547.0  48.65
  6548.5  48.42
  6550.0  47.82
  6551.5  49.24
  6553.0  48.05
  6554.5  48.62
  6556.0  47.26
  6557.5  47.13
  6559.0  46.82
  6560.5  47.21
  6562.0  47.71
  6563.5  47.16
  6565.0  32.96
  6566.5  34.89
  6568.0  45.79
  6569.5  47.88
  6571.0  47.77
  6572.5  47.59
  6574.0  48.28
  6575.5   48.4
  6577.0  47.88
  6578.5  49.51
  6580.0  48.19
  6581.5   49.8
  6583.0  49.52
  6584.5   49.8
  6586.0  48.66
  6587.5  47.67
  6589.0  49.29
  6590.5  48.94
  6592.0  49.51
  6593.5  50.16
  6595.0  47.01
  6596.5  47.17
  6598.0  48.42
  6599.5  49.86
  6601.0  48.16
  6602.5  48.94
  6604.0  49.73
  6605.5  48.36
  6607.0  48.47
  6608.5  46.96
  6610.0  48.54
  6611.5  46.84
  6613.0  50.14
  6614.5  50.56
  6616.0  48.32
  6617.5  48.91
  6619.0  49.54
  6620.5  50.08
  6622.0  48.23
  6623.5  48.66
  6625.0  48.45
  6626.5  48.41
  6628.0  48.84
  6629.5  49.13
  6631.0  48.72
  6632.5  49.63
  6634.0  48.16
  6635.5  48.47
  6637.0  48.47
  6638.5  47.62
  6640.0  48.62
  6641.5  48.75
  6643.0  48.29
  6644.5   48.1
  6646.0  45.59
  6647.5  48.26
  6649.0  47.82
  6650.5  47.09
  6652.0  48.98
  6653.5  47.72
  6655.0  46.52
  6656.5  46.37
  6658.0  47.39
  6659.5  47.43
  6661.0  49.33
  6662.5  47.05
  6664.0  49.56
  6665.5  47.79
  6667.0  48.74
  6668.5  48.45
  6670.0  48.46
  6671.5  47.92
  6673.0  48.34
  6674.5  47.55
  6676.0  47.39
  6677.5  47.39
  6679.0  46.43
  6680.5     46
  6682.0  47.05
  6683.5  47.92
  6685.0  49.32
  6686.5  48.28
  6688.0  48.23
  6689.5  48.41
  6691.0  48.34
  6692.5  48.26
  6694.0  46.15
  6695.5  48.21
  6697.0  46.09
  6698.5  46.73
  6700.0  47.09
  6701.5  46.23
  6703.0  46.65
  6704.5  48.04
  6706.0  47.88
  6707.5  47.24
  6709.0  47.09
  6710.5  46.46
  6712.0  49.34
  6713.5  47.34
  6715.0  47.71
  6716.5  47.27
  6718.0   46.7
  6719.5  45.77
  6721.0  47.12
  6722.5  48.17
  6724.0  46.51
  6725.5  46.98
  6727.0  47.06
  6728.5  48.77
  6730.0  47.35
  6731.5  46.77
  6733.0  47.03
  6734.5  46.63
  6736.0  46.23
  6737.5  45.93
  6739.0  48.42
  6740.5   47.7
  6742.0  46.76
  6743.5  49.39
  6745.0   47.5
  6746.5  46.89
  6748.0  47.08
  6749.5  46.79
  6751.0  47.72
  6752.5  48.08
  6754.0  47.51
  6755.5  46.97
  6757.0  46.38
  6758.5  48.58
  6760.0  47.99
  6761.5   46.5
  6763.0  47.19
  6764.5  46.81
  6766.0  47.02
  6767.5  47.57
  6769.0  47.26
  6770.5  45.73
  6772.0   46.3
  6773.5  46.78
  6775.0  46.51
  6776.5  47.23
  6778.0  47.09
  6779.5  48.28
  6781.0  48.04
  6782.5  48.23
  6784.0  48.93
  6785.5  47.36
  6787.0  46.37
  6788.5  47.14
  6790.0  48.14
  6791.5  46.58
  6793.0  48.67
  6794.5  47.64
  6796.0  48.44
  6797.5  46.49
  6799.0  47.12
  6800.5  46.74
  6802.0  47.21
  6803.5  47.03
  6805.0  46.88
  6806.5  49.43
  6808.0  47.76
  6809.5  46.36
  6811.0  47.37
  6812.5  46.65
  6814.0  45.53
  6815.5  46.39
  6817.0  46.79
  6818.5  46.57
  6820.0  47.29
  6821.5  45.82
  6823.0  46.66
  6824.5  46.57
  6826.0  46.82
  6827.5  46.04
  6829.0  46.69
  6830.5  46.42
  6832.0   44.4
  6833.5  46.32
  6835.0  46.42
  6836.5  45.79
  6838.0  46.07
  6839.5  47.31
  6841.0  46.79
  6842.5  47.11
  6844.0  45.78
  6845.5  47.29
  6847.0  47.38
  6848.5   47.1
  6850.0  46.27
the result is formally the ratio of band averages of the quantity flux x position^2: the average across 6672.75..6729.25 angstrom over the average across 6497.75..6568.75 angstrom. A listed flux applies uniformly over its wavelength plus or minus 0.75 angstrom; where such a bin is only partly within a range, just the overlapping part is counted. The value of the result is 1.0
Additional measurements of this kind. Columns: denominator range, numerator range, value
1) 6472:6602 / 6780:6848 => 1.06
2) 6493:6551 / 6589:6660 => 1.03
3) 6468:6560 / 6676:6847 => 1.05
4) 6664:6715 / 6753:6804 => 1.02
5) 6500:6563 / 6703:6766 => 1.04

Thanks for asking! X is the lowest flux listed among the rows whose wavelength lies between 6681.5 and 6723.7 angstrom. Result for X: 45.77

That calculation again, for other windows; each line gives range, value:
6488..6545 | 45.89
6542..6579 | 32.96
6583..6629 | 46.84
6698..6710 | 46.23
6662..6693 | 46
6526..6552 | 47.29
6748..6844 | 44.4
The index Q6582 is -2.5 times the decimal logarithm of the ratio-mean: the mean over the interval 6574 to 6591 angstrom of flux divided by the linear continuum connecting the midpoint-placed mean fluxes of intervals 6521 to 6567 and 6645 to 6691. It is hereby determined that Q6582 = -0.03 mag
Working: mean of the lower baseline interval 47.5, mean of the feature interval 48.9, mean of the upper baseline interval 47.8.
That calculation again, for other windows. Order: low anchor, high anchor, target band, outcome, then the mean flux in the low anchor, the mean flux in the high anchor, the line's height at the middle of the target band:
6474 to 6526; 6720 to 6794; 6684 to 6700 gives 0.00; 48.6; 47.3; 47.6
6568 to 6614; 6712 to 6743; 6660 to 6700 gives 0.00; 48.5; 47.2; 47.7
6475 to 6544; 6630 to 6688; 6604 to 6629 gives -0.01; 48.6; 47.9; 48.1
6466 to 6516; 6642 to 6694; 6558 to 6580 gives 0.05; 48.5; 47.8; 48.2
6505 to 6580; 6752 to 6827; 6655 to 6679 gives -0.01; 47.7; 47.2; 47.5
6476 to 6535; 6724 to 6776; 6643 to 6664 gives 0.00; 48.6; 47.2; 47.7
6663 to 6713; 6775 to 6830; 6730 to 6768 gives 0.00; 47.7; 47.2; 47.4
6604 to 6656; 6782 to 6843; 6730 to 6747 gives 0.01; 48.4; 46.9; 47.5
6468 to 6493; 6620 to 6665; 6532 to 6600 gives 0.02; 49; 48.2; 48.6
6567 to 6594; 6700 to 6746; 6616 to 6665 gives -0.01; 48.4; 47.3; 48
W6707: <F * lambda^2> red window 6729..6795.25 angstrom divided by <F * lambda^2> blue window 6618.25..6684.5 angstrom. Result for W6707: 1.02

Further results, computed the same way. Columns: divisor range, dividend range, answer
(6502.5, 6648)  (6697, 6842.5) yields 1.04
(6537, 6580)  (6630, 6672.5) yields 1.05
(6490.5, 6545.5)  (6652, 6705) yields 1.03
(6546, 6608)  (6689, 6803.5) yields 1.04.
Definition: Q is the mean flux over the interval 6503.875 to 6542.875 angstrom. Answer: 48.7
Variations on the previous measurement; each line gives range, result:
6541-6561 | 48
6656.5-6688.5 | 47.9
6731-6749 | 47.2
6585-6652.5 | 48.5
